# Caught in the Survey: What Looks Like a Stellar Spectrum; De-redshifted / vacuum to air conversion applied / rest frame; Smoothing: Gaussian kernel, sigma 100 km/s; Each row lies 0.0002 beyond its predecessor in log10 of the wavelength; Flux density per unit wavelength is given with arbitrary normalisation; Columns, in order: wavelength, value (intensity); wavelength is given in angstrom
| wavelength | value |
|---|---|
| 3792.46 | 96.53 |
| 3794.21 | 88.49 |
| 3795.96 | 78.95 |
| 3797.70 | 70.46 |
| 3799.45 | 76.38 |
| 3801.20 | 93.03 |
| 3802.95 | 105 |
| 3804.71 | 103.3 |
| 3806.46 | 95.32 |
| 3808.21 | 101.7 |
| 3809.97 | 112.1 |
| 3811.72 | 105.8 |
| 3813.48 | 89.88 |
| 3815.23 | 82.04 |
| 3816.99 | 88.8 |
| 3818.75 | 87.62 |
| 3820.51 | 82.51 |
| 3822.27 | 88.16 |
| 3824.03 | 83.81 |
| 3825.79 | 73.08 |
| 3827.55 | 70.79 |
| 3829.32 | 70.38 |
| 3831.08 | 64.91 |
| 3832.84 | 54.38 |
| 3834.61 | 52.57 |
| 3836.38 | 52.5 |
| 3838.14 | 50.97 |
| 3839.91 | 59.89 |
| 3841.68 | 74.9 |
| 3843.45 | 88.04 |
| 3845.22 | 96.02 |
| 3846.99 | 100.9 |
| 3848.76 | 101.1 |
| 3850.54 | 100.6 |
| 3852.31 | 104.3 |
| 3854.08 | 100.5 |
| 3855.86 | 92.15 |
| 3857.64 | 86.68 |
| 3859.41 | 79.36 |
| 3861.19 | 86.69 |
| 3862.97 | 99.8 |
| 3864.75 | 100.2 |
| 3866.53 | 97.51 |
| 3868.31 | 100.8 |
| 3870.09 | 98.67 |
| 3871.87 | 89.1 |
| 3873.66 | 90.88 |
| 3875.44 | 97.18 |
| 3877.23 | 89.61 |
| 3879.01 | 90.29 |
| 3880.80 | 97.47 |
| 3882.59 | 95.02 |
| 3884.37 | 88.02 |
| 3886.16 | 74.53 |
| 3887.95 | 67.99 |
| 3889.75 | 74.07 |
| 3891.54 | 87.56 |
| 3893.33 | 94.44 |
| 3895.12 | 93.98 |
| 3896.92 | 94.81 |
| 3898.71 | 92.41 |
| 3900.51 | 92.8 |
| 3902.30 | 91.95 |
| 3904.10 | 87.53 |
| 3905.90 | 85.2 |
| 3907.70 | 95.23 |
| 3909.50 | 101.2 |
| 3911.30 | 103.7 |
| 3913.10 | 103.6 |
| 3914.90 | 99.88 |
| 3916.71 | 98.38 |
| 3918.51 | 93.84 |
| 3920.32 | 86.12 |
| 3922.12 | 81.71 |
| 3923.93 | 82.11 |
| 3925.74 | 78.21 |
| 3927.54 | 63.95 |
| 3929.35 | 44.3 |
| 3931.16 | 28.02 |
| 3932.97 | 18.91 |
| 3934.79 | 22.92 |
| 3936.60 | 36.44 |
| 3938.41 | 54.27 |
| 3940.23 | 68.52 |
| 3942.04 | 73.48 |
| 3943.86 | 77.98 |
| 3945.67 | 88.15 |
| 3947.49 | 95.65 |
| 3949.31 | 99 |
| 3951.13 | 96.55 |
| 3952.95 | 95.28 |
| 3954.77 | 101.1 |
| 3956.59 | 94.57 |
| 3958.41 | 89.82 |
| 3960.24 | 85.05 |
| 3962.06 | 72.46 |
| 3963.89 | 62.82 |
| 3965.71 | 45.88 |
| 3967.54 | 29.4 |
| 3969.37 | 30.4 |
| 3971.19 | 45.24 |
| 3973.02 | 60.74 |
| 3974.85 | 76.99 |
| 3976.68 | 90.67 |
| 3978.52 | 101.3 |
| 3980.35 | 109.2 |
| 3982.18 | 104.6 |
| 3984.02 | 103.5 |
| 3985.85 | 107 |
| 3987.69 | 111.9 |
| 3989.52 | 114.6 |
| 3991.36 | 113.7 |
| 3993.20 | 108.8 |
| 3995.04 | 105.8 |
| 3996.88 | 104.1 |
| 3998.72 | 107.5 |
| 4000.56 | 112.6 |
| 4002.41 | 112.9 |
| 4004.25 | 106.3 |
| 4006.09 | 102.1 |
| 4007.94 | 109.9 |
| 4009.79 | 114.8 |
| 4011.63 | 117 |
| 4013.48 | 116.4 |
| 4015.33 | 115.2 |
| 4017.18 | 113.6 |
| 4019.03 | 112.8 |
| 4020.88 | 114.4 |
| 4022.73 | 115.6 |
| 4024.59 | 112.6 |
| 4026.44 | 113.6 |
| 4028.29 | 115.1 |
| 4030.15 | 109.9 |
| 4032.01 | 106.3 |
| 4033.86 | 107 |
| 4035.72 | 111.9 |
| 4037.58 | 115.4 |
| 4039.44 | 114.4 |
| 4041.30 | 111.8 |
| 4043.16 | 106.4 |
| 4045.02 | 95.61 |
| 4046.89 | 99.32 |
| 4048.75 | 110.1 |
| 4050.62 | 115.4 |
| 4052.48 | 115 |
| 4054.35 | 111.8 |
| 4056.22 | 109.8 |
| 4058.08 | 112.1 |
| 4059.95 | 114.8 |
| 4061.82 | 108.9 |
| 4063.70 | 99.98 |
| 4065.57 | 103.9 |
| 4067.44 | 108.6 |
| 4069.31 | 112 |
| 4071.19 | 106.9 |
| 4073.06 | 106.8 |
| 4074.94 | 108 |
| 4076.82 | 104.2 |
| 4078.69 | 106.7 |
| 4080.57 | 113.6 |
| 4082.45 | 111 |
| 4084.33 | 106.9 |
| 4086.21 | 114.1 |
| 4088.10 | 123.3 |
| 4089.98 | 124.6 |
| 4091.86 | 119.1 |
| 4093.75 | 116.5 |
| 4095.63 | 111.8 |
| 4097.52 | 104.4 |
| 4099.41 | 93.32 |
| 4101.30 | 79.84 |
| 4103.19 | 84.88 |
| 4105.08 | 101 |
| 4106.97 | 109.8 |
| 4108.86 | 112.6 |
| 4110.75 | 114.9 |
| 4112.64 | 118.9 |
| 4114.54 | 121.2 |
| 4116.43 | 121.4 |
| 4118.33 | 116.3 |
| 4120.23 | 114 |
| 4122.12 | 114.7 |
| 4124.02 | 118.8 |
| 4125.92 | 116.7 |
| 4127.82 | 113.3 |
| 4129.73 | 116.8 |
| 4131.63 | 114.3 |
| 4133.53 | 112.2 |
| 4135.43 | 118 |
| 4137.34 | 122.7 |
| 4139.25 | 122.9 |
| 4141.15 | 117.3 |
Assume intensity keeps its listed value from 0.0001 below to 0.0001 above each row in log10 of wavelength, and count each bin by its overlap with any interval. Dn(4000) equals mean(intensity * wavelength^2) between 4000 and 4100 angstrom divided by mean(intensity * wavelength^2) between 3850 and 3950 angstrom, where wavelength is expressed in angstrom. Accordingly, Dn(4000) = 1.4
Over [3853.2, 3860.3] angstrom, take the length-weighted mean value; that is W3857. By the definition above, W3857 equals 89.6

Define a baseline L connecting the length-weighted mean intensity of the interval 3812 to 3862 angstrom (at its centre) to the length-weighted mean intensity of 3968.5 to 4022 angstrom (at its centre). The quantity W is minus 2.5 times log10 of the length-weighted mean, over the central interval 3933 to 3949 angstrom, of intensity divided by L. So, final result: 0.44 mag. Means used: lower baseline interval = 81.1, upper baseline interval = 102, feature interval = 63.5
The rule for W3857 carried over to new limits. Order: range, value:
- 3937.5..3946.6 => 72.5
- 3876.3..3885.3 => 92.1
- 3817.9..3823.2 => 86.1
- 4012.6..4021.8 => 114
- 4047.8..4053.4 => 114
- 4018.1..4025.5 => 114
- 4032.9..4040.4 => 112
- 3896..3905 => 91.9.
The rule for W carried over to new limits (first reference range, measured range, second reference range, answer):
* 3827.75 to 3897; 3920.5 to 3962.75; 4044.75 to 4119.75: 0.29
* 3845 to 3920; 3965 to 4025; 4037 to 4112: 0.04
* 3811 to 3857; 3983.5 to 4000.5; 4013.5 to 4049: -0.04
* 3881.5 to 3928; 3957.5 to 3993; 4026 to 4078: 0.20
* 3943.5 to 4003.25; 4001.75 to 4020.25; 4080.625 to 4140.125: -0.17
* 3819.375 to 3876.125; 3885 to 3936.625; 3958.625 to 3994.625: 0.06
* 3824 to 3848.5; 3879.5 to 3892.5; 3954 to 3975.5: -0.21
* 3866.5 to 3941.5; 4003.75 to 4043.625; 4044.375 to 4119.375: -0.12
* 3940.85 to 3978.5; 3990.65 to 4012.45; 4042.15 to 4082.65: -0.22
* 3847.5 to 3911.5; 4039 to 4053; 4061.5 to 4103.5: -0.03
